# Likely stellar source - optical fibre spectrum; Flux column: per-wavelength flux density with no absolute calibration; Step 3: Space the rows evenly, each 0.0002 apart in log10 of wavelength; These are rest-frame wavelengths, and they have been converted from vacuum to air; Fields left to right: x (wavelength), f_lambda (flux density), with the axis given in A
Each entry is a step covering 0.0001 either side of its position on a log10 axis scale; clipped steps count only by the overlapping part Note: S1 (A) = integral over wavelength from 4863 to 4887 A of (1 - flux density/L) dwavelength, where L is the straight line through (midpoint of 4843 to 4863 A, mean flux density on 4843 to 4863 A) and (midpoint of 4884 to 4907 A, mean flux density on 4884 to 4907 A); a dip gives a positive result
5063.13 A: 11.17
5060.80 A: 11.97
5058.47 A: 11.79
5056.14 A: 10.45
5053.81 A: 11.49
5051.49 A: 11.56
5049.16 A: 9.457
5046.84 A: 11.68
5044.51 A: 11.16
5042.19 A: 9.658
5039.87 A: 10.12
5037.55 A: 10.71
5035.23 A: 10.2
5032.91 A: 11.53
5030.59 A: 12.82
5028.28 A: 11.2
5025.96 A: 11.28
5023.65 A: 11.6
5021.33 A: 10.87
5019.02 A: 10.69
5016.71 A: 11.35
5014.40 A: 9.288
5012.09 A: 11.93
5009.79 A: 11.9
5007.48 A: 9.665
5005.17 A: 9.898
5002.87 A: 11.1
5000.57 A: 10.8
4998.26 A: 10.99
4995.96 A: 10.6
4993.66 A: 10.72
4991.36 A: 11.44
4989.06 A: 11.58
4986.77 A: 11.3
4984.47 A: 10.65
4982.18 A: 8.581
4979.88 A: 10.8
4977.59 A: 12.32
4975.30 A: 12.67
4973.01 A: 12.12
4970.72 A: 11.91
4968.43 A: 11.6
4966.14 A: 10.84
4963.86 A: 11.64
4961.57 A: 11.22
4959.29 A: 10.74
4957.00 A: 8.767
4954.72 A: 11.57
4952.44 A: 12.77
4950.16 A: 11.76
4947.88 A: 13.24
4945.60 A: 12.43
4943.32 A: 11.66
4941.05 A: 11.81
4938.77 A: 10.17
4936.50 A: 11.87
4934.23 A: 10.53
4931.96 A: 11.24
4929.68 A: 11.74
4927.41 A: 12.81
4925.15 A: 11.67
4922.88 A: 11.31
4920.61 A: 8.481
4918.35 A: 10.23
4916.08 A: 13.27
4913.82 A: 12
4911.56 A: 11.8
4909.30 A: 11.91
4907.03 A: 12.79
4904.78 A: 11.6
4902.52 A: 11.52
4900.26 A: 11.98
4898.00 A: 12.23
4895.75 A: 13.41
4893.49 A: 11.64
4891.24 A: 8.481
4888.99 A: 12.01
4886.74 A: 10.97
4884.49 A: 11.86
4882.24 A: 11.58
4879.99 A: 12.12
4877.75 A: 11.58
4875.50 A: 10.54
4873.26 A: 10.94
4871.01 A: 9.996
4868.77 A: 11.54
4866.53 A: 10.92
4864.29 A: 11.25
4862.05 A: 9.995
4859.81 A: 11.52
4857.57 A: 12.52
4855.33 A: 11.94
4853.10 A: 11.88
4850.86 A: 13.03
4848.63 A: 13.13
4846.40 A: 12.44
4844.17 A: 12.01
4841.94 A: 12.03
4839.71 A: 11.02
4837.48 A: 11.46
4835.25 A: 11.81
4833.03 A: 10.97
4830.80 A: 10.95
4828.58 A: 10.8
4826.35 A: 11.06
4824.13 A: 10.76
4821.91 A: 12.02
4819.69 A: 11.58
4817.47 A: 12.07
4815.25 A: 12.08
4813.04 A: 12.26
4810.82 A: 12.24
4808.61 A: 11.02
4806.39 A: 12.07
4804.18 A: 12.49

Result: 1.3 A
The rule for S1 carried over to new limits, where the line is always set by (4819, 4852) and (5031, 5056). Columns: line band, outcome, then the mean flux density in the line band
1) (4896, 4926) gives -0.77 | 11.6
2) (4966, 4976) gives -0.70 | 11.9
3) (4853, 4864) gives 0.06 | 11.5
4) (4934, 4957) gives -0.96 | 11.7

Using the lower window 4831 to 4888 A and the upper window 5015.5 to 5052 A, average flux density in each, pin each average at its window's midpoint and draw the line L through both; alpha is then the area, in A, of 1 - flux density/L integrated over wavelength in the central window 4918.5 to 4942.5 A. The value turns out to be 0.4 A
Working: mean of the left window 11.6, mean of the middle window 11.1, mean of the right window 11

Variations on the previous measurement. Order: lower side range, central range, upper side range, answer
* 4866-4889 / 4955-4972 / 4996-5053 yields 0.1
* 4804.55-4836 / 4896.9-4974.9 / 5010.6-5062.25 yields -2.0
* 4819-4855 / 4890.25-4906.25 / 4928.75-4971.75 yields -0.1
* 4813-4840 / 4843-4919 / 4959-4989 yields -2.0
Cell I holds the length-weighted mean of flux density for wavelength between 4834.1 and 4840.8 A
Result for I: 11.4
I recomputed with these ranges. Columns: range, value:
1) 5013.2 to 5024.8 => 10.8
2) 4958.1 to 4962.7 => 11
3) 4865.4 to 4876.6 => 10.8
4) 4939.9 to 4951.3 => 12.2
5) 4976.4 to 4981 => 11.6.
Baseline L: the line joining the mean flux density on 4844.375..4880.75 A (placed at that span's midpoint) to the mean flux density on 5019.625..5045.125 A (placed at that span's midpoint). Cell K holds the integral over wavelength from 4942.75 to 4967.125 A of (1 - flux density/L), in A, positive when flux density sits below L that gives -0.5 A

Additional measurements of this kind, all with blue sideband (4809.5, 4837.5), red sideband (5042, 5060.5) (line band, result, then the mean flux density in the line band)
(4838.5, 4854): -1.0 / 12.2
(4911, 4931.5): -0.3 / 11.5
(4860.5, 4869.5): 0.4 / 10.9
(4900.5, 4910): -0.5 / 12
